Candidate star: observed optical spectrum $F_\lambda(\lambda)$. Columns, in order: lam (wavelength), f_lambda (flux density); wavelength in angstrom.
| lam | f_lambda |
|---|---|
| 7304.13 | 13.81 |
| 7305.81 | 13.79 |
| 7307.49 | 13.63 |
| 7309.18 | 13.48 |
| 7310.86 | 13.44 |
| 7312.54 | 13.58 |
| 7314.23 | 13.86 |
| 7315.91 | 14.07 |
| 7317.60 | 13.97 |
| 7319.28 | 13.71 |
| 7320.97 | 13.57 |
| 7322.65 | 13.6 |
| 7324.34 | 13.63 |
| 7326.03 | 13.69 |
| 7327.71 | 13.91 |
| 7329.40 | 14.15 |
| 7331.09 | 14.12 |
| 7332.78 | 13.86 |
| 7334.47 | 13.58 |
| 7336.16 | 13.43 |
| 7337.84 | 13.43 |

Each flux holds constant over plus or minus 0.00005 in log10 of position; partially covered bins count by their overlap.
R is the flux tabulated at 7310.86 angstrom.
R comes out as 13.44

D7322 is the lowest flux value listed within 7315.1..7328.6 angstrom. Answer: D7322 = 13.57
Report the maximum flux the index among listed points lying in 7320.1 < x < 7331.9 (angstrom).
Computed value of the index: 14.15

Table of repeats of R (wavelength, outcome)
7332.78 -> 13.86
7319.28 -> 13.71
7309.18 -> 13.48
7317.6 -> 13.97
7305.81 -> 13.79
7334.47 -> 13.58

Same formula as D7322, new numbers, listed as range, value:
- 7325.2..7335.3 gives 13.58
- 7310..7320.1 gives 13.44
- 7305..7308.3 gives 13.63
